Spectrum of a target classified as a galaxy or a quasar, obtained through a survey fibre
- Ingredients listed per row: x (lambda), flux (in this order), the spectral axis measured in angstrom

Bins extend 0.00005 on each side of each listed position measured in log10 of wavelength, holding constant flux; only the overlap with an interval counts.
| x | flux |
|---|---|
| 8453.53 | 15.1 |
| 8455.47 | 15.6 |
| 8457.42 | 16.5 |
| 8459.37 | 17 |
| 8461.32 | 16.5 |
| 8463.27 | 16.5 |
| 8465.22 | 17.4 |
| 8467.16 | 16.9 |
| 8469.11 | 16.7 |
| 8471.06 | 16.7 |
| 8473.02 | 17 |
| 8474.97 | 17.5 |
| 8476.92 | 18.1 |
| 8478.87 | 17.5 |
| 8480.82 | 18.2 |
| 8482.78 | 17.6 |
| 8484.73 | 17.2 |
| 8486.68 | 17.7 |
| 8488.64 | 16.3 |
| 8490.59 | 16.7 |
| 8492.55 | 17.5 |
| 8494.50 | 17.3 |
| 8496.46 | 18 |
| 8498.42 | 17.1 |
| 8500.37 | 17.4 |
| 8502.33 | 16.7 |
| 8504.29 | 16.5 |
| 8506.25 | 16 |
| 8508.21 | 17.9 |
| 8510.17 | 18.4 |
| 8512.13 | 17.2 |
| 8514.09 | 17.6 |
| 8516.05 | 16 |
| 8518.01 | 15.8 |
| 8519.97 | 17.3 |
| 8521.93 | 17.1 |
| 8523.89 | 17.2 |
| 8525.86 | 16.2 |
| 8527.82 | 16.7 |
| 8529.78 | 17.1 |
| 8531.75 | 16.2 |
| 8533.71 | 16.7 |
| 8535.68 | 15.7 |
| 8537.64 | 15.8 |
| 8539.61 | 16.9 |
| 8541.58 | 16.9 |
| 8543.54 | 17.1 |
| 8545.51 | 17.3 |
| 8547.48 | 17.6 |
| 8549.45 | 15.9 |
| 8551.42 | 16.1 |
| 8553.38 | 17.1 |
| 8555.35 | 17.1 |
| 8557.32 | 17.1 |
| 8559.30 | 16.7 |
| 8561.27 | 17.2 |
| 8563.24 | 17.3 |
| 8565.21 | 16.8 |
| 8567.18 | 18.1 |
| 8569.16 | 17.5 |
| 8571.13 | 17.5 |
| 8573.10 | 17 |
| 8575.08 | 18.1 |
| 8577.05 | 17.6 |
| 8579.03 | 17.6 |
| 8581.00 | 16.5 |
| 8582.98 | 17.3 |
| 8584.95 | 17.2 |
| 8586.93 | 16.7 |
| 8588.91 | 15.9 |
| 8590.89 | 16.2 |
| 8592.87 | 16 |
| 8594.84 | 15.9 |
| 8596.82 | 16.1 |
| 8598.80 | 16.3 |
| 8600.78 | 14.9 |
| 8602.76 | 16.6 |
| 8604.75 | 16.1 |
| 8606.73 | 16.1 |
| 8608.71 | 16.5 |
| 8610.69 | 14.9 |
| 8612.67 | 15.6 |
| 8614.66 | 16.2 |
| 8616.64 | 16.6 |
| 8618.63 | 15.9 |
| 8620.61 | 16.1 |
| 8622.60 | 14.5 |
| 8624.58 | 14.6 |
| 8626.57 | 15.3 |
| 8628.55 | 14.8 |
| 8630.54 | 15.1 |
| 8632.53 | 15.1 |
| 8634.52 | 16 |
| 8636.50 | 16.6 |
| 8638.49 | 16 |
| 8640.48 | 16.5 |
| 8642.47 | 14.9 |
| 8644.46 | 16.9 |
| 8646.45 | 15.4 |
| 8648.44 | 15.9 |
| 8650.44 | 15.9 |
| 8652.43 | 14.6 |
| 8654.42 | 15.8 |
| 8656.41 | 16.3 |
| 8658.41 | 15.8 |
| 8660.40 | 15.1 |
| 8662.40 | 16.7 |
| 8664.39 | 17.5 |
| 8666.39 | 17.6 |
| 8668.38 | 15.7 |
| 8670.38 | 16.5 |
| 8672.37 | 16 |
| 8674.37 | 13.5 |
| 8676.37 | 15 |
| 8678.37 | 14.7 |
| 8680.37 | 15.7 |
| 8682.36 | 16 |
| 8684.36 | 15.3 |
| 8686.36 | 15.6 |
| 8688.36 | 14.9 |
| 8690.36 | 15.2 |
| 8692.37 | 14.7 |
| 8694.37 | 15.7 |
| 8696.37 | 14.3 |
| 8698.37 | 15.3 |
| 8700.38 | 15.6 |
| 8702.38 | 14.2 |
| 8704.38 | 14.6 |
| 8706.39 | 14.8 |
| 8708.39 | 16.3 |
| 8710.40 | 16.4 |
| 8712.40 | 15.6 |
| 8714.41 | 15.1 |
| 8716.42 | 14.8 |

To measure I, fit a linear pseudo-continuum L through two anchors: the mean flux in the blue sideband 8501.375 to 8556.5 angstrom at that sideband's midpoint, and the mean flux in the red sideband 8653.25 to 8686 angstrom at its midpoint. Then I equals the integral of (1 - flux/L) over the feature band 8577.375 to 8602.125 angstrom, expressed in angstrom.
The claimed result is -0.1 angstrom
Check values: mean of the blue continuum 16.8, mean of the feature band 16.4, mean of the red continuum 15.8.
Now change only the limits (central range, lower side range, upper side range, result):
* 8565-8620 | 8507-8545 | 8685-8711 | -1.2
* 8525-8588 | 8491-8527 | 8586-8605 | -1.7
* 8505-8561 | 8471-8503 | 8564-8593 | 1.3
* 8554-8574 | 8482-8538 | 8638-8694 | -0.9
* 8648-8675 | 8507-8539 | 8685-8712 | -0.7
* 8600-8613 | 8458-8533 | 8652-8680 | 0.3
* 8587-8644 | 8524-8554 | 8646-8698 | 0.9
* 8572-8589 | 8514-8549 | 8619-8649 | -1.0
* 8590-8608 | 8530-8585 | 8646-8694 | 0.5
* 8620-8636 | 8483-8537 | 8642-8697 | 0.8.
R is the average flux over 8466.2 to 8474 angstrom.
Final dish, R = 16.8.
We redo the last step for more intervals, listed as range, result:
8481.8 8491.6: 17.1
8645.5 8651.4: 15.7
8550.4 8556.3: 16.8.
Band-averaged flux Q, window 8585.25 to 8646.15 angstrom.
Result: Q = 15.8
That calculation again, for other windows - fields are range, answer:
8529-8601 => 16.8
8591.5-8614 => 15.9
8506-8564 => 16.8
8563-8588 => 17.3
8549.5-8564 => 16.9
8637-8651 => 15.9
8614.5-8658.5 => 15.7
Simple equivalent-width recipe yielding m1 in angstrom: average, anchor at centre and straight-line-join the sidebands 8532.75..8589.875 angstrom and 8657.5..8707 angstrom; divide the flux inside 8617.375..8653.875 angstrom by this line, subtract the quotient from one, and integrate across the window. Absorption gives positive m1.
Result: 1.05 angstrom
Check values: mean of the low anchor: 17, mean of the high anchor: 15.4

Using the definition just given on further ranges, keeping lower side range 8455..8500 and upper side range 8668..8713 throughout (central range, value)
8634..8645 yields -0.3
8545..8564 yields -0.5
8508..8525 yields -0.3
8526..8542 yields 0.2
